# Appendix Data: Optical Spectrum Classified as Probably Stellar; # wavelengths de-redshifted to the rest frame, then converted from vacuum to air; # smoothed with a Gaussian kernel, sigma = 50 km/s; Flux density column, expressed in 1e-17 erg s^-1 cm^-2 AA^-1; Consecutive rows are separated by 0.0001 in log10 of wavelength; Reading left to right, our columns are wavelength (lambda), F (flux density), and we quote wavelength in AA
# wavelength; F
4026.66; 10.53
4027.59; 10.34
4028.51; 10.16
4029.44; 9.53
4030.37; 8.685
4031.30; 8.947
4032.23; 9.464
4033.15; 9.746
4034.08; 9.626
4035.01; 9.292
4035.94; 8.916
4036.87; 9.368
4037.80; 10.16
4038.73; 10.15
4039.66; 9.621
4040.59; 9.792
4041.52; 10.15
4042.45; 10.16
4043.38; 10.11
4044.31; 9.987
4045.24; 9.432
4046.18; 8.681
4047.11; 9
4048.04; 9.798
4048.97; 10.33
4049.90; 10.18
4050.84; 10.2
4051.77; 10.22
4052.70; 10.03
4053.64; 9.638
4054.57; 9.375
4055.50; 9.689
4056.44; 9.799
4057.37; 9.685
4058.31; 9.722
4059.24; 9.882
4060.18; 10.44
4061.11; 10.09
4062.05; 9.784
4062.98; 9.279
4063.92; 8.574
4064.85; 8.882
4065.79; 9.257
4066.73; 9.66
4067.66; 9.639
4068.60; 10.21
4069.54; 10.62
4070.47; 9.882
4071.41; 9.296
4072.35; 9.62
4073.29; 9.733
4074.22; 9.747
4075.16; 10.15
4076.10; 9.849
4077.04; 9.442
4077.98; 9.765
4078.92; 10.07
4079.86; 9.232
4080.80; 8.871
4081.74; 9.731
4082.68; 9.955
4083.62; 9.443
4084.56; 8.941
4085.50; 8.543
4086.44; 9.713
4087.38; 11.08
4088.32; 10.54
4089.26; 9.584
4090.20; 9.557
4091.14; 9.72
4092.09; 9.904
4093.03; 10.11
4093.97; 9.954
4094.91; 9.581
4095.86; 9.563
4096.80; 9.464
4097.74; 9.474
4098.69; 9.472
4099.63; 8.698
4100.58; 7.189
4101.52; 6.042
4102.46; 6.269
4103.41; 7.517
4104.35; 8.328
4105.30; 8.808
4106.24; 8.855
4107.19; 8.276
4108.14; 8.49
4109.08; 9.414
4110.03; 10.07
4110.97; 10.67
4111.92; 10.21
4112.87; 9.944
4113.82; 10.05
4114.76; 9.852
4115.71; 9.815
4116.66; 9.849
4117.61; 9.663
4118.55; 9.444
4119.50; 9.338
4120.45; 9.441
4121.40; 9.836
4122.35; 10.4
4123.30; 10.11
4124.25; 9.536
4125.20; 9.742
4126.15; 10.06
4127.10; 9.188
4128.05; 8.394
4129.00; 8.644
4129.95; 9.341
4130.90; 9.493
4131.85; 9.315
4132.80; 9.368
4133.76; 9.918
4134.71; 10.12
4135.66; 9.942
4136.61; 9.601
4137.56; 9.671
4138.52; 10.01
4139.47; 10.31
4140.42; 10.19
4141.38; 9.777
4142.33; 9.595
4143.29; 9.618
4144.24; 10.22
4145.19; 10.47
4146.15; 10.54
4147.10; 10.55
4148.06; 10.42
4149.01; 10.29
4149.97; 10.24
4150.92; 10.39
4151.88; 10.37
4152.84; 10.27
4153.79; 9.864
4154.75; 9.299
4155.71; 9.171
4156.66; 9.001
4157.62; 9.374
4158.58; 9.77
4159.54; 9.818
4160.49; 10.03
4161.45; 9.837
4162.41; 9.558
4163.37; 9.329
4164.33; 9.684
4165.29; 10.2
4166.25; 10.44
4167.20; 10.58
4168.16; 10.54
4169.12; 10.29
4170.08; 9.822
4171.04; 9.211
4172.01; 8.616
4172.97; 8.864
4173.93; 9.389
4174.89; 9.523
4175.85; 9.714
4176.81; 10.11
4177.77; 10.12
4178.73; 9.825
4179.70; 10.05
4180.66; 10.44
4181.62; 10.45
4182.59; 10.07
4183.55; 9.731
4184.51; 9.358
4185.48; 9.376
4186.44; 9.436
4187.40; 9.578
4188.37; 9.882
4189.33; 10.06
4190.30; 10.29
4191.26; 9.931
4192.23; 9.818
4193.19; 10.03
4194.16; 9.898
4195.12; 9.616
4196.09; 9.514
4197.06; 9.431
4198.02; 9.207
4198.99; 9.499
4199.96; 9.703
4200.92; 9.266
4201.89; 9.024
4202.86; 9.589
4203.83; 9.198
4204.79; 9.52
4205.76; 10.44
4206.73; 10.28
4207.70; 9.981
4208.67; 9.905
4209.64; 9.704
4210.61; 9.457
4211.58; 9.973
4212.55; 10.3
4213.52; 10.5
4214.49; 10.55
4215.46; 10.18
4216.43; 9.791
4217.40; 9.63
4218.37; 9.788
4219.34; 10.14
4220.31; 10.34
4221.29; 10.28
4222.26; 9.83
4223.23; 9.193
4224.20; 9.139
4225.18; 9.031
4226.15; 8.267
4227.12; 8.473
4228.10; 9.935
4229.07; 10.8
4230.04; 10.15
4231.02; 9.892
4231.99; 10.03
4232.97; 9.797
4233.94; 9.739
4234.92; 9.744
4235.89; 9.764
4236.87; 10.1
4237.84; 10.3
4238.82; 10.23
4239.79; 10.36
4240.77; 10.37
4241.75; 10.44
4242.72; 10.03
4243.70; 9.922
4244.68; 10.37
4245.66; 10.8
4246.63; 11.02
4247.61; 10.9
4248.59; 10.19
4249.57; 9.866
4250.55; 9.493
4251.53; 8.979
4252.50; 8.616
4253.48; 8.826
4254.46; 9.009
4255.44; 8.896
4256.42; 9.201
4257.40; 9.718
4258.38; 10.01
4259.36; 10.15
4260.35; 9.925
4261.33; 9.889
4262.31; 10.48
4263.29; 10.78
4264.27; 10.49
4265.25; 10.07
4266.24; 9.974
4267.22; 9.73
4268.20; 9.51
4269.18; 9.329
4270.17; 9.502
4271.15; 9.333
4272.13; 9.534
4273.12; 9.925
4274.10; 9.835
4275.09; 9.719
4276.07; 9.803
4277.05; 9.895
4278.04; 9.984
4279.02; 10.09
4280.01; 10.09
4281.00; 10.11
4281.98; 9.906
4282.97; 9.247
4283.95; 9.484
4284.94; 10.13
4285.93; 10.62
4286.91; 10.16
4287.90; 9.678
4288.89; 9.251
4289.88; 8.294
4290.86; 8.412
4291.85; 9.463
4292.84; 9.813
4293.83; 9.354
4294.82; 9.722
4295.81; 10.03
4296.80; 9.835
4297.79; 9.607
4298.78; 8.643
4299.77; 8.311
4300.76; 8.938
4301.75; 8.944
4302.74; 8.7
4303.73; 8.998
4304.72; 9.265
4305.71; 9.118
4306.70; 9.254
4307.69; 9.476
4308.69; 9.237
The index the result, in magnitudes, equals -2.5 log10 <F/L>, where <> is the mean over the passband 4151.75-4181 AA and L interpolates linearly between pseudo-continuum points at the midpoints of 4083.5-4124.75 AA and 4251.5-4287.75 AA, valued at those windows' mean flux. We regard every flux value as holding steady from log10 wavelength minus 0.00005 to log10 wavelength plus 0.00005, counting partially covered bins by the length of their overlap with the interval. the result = -0.03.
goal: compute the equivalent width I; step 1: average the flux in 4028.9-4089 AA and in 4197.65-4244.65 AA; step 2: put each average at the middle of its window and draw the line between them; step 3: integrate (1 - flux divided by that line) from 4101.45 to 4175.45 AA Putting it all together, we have 1.1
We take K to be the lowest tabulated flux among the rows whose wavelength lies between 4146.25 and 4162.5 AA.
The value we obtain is 9.001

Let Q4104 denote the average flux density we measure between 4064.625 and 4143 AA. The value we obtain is 9.48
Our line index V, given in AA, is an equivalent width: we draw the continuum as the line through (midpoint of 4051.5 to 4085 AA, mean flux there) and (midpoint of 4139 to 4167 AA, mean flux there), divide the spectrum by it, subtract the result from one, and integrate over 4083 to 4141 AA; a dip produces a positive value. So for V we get 2.40 AA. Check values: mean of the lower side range 9.67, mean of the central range 9.41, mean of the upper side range 9.96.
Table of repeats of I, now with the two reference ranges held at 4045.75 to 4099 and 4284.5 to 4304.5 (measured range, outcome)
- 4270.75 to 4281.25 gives -0.5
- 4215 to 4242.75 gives -1.2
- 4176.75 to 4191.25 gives -0.6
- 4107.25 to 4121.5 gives -0.1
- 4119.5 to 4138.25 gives 0.0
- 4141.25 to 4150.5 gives -0.6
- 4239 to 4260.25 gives -1.0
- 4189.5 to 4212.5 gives -0.6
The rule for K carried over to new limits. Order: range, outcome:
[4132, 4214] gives 8.616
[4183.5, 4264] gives 8.267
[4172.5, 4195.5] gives 8.864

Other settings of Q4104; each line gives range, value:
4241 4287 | 9.87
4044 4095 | 9.71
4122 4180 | 9.8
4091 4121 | 9.17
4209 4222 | 10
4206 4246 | 9.94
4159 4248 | 9.86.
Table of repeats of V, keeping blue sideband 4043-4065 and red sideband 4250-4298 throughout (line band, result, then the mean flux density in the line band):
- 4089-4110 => 1.8 AA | 8.85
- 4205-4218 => -0.5 AA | 10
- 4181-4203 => 0.0 AA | 9.69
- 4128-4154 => -0.6 AA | 9.92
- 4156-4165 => 0.1 AA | 9.6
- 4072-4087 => 0.2 AA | 9.56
